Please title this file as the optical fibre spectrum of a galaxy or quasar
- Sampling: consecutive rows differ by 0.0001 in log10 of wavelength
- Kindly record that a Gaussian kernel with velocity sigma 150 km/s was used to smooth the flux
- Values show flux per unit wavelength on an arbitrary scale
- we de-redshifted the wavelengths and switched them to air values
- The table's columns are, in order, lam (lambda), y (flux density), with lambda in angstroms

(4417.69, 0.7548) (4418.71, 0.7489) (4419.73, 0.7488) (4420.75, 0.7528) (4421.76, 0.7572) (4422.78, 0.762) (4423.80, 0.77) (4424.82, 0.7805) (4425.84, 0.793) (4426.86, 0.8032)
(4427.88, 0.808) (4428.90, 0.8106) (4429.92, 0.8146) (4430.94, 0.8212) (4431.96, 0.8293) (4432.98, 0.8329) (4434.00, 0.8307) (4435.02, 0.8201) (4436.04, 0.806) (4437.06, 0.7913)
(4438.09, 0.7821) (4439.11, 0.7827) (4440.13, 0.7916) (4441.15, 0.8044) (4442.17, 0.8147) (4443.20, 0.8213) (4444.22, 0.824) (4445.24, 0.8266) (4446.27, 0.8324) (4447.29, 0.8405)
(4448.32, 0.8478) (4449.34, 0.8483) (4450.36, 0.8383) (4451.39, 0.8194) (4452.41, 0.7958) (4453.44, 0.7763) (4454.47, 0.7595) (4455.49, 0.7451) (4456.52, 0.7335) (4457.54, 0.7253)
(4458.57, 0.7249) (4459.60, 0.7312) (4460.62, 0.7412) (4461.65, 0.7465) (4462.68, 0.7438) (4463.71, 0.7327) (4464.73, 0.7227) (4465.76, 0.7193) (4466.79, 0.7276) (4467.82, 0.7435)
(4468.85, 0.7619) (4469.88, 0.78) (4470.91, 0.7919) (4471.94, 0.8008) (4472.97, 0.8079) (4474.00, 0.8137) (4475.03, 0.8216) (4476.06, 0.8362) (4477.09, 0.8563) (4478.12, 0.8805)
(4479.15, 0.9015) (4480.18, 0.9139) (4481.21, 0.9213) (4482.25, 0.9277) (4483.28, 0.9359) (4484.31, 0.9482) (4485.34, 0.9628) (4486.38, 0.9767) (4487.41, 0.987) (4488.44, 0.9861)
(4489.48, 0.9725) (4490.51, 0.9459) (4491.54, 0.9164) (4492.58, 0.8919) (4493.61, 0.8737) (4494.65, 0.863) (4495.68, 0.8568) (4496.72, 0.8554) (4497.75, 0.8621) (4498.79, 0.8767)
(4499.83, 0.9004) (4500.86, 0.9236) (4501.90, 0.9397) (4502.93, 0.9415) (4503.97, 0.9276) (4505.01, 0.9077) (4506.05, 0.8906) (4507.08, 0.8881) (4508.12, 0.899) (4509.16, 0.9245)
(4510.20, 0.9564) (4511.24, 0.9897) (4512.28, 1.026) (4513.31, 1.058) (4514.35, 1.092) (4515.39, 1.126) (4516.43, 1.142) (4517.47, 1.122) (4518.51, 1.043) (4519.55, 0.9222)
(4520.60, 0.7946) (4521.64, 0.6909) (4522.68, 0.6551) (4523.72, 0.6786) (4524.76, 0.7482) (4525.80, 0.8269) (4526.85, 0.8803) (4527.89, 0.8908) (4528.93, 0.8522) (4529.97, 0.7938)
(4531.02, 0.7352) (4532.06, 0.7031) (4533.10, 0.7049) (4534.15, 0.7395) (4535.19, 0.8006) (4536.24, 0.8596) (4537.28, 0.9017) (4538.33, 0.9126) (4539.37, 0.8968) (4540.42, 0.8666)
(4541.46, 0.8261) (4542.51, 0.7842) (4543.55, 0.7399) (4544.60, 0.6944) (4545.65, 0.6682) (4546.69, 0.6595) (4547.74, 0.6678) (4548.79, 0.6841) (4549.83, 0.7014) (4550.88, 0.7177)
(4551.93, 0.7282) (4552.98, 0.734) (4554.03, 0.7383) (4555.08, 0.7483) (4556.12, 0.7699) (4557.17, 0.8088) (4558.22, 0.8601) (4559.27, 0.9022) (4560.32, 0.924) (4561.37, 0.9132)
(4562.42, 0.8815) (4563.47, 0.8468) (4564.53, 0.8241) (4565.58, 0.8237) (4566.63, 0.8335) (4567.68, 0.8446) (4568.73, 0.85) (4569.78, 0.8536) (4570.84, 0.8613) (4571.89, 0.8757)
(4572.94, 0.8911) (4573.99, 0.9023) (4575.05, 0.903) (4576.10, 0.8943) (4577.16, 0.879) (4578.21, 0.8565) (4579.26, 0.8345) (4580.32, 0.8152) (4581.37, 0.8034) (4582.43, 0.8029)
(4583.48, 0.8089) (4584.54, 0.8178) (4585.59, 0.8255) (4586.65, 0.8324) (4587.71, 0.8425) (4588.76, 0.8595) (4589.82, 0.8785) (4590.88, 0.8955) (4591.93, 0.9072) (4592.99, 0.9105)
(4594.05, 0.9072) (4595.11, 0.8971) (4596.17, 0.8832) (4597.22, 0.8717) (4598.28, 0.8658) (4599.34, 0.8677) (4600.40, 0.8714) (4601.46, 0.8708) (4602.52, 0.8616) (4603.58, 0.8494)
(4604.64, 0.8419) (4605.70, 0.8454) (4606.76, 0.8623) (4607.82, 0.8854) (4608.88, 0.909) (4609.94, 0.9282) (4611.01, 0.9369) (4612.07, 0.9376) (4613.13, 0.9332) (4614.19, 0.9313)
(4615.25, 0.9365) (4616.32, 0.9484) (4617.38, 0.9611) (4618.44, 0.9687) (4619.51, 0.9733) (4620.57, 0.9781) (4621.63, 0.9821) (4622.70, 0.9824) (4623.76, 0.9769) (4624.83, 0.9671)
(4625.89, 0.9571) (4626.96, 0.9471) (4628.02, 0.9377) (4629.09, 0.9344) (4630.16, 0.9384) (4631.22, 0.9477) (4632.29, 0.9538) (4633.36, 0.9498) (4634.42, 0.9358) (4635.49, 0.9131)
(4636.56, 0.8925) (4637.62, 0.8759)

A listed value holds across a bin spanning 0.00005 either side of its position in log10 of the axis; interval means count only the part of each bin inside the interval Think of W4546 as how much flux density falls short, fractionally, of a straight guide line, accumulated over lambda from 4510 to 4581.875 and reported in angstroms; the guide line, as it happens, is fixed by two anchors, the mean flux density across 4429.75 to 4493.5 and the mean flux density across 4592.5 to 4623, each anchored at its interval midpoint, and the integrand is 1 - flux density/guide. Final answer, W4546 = 2.9 angstroms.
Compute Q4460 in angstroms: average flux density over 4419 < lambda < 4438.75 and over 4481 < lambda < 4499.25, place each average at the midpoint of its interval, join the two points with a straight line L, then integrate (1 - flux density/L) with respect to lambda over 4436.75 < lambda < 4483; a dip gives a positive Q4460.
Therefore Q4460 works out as 3.1 angstroms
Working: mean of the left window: 0.795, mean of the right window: 0.92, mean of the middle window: 0.8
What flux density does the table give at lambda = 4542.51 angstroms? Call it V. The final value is 0.7842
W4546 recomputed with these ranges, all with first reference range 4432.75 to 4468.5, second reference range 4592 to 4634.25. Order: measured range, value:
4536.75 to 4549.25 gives 1.2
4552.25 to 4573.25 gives 1.0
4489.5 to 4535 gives -3.0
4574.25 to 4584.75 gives 0.6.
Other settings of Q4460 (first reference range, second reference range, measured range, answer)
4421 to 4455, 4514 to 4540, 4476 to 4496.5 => -2.1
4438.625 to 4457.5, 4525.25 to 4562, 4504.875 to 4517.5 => -3.3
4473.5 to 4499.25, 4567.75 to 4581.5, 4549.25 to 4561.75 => 1.1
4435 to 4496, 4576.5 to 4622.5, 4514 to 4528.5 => -0.8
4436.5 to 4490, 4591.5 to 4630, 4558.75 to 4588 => 1.2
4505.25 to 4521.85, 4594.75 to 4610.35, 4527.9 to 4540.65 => 1.8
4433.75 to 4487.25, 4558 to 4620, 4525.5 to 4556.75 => 2.9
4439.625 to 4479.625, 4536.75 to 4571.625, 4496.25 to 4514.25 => -3.1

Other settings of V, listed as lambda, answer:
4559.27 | 0.9022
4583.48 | 0.8089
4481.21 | 0.9213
